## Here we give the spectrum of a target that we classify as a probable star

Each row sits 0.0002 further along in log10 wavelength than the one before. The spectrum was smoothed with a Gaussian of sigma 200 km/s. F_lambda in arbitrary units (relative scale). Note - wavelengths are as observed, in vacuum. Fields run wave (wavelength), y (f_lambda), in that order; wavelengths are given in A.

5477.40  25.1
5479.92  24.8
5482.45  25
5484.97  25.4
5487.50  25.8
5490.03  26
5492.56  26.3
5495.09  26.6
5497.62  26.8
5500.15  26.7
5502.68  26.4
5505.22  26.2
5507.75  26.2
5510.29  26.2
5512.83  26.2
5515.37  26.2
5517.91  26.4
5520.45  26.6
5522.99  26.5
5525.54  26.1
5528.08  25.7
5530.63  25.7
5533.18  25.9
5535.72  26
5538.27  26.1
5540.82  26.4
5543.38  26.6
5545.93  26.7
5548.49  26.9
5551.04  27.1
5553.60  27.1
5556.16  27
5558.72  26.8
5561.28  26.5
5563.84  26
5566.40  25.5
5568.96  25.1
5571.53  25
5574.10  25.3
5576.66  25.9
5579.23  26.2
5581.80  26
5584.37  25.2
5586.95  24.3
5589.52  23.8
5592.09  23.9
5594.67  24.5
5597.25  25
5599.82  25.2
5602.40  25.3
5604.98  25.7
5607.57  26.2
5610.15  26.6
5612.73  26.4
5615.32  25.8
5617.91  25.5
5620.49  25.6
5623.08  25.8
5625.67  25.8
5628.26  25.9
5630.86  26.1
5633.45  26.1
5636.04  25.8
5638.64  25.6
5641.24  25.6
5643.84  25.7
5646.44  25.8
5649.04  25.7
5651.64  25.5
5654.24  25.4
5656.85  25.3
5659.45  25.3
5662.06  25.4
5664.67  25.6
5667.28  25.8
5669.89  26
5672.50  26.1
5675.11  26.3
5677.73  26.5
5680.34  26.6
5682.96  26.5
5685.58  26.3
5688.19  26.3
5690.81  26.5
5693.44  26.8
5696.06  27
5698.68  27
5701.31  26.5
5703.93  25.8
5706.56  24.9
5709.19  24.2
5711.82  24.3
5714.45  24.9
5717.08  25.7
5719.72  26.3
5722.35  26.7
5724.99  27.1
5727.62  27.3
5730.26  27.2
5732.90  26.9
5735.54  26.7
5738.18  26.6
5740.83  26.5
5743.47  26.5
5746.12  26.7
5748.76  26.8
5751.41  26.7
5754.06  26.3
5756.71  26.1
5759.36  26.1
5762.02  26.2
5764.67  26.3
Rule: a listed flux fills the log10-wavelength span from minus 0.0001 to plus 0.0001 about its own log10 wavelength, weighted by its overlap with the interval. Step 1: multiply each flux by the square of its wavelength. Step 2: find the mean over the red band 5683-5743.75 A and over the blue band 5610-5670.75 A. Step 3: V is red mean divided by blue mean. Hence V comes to 1.0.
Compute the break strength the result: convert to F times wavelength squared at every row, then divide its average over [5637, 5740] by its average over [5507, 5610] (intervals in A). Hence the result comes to 1.05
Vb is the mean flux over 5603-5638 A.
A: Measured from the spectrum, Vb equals 25.9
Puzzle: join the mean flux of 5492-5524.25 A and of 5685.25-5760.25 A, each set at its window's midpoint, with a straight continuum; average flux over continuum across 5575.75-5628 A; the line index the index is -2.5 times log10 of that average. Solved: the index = 0.039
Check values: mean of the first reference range 26.4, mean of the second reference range 26.3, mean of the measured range 25.4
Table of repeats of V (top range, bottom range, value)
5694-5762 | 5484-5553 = 1.08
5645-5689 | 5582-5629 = 1.04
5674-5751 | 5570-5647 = 1.07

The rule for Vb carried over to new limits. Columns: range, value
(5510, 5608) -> 25.9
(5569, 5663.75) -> 25.5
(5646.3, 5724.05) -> 25.9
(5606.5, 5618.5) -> 26.1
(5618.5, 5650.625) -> 25.8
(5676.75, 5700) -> 26.6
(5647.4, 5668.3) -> 25.5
